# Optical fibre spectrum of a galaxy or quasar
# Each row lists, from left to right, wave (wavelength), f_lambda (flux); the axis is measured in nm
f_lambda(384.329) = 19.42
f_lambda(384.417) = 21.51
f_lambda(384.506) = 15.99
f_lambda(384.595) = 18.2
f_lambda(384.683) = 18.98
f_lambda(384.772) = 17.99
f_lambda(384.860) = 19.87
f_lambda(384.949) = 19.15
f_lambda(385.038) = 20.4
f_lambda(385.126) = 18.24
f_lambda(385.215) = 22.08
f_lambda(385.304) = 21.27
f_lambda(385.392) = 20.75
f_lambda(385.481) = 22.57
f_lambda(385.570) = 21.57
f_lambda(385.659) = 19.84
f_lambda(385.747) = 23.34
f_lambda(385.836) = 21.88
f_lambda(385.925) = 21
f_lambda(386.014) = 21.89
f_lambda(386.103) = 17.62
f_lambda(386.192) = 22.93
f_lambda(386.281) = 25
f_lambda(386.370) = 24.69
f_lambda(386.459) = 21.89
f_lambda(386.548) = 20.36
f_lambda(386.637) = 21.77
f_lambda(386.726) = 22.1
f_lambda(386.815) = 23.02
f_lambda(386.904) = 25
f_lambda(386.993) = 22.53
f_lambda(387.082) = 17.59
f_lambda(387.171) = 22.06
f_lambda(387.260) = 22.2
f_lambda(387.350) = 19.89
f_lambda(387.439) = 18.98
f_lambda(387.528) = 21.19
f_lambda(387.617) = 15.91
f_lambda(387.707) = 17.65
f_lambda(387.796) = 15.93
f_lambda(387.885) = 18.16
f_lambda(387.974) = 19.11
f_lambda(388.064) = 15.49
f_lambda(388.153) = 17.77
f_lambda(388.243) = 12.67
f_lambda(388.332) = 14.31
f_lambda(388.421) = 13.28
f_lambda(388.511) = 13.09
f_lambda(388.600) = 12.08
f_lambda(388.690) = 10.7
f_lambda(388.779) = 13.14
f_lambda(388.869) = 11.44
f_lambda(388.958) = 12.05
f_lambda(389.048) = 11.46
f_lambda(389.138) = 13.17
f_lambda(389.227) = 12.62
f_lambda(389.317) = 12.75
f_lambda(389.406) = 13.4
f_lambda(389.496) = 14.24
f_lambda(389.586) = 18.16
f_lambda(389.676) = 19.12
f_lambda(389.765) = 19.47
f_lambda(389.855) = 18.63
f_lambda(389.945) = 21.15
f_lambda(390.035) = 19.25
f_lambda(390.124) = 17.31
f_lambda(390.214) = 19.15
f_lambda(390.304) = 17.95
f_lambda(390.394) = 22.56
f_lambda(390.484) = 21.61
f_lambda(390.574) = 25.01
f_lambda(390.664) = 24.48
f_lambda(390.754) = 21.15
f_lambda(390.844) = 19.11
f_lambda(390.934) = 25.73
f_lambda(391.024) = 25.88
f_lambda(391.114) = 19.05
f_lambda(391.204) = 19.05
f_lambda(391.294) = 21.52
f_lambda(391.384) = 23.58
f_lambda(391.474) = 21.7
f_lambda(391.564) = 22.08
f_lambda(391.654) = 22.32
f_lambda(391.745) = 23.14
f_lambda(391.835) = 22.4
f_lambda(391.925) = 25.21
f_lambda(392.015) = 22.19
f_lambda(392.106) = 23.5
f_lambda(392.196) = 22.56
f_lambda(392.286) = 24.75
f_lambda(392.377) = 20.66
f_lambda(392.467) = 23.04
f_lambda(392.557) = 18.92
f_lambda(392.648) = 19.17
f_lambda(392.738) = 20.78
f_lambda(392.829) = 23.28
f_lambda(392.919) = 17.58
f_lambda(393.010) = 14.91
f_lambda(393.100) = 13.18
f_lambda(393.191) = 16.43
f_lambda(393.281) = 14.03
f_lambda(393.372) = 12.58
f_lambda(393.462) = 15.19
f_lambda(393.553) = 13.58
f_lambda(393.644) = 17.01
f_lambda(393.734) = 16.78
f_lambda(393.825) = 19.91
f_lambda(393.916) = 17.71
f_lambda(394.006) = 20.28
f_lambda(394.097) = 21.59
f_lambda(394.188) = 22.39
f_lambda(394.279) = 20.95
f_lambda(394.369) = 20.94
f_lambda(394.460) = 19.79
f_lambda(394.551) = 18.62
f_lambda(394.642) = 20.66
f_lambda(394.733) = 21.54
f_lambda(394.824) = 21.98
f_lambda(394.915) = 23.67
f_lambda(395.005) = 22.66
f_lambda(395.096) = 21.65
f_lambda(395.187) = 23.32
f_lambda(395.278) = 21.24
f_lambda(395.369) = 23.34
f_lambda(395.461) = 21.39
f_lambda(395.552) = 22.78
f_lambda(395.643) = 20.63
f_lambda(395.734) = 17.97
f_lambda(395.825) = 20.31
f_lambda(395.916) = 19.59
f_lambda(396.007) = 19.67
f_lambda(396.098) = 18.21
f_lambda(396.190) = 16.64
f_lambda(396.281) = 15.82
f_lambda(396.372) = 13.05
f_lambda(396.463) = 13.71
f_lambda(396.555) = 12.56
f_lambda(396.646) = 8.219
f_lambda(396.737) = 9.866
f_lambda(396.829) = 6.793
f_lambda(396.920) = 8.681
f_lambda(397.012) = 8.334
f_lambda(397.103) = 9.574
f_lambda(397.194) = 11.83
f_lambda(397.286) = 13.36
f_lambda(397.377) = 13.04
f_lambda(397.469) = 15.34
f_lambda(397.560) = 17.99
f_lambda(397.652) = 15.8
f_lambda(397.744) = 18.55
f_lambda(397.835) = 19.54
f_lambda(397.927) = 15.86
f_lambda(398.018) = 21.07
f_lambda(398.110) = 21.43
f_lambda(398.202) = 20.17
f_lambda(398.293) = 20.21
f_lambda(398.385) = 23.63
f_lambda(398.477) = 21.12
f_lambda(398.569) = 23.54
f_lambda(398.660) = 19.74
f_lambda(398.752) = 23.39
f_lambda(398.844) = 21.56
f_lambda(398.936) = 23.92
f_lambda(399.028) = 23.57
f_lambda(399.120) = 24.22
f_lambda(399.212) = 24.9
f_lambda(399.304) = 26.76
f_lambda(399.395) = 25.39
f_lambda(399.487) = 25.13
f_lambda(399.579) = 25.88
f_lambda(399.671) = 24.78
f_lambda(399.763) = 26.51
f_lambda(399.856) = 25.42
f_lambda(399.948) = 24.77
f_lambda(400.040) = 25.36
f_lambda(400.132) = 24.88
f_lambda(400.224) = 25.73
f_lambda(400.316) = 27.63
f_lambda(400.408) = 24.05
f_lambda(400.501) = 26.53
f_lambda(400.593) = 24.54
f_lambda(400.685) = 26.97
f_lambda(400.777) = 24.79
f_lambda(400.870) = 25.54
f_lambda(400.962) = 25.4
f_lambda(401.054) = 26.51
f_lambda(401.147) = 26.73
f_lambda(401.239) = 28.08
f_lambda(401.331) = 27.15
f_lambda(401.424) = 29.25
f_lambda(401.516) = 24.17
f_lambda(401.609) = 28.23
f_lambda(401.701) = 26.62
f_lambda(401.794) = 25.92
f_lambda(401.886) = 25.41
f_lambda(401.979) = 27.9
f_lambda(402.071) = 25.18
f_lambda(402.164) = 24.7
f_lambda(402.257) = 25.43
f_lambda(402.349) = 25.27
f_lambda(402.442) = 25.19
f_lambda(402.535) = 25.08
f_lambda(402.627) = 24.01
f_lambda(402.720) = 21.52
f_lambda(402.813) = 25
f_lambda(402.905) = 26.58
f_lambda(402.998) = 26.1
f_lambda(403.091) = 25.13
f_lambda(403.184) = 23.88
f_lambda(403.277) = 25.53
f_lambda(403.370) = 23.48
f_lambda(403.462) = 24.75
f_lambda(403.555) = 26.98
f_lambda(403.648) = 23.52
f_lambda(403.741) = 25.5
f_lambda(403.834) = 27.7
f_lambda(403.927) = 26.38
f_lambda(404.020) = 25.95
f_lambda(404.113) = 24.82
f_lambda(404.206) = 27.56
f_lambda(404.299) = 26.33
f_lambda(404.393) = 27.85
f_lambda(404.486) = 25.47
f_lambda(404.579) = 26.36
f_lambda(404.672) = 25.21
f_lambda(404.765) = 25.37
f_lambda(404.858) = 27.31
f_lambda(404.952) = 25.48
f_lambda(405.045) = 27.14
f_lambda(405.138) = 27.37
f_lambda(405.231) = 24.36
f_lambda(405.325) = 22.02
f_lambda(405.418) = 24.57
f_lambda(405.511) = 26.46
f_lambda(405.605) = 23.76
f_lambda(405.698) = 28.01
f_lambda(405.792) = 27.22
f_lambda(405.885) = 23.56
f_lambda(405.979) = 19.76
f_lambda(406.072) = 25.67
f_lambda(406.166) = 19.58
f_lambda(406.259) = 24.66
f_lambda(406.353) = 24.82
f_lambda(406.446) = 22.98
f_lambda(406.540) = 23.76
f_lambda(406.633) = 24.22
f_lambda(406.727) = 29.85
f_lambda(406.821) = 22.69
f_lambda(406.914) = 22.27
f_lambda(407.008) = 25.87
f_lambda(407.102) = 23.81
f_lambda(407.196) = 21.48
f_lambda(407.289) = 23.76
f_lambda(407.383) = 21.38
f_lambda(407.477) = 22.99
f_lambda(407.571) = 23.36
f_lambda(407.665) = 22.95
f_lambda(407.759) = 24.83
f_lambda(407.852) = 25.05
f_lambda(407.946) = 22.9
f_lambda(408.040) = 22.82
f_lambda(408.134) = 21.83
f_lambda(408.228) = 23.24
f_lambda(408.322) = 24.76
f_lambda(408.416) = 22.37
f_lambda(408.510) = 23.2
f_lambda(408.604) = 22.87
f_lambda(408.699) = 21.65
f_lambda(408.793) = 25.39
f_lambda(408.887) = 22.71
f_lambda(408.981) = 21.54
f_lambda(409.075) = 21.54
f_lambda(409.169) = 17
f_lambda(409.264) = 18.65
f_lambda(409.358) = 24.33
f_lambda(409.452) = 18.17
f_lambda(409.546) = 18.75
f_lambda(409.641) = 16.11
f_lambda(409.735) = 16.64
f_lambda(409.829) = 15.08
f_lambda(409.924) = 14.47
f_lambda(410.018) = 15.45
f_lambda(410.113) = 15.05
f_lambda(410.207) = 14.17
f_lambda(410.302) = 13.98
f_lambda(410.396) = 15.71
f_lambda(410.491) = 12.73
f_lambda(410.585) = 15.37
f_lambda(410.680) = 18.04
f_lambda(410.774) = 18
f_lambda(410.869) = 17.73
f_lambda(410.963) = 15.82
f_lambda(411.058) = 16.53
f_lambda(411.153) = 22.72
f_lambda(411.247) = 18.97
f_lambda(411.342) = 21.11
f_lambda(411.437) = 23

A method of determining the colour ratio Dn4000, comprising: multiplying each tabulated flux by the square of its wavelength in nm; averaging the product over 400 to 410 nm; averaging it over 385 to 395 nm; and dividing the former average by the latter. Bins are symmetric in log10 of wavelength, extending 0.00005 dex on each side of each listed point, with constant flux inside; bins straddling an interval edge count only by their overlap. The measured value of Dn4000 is 1.3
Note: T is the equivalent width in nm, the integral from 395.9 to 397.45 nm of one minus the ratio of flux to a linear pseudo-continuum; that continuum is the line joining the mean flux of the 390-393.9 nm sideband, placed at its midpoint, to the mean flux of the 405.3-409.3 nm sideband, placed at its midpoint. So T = 0.61 nm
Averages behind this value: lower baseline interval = 20.2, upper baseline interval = 23.4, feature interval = 12.8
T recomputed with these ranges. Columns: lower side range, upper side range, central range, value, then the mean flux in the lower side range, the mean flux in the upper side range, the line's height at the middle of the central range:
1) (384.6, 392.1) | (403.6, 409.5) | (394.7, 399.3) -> 0.68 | 19.4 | 24.1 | 21.6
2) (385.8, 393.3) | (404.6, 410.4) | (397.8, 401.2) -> -0.49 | 19.2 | 22.4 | 21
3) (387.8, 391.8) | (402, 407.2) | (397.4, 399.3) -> 0.11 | 17.9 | 25.1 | 22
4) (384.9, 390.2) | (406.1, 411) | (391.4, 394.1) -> -0.08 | 18.4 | 20.8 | 19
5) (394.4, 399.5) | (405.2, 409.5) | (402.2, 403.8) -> -0.26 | 18.8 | 23.3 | 21.4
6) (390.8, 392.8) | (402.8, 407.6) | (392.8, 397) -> 0.92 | 22.1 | 24.9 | 22.8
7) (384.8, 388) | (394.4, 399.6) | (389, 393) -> -0.04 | 20.8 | 18.9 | 20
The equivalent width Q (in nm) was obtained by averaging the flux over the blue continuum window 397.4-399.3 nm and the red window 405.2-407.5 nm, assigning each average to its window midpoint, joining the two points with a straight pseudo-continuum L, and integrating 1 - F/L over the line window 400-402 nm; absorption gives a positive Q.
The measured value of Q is -0.40 nm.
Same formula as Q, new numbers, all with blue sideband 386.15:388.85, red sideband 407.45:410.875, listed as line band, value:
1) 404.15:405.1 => -0.33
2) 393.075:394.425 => 0.10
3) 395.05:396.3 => -0.08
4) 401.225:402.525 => -0.46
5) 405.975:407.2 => -0.27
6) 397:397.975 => 0.23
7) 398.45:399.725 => -0.31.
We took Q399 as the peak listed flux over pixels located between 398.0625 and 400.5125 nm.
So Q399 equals 27.63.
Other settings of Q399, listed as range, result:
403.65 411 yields 29.85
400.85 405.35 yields 29.25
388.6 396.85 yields 25.88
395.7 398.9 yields 23.63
